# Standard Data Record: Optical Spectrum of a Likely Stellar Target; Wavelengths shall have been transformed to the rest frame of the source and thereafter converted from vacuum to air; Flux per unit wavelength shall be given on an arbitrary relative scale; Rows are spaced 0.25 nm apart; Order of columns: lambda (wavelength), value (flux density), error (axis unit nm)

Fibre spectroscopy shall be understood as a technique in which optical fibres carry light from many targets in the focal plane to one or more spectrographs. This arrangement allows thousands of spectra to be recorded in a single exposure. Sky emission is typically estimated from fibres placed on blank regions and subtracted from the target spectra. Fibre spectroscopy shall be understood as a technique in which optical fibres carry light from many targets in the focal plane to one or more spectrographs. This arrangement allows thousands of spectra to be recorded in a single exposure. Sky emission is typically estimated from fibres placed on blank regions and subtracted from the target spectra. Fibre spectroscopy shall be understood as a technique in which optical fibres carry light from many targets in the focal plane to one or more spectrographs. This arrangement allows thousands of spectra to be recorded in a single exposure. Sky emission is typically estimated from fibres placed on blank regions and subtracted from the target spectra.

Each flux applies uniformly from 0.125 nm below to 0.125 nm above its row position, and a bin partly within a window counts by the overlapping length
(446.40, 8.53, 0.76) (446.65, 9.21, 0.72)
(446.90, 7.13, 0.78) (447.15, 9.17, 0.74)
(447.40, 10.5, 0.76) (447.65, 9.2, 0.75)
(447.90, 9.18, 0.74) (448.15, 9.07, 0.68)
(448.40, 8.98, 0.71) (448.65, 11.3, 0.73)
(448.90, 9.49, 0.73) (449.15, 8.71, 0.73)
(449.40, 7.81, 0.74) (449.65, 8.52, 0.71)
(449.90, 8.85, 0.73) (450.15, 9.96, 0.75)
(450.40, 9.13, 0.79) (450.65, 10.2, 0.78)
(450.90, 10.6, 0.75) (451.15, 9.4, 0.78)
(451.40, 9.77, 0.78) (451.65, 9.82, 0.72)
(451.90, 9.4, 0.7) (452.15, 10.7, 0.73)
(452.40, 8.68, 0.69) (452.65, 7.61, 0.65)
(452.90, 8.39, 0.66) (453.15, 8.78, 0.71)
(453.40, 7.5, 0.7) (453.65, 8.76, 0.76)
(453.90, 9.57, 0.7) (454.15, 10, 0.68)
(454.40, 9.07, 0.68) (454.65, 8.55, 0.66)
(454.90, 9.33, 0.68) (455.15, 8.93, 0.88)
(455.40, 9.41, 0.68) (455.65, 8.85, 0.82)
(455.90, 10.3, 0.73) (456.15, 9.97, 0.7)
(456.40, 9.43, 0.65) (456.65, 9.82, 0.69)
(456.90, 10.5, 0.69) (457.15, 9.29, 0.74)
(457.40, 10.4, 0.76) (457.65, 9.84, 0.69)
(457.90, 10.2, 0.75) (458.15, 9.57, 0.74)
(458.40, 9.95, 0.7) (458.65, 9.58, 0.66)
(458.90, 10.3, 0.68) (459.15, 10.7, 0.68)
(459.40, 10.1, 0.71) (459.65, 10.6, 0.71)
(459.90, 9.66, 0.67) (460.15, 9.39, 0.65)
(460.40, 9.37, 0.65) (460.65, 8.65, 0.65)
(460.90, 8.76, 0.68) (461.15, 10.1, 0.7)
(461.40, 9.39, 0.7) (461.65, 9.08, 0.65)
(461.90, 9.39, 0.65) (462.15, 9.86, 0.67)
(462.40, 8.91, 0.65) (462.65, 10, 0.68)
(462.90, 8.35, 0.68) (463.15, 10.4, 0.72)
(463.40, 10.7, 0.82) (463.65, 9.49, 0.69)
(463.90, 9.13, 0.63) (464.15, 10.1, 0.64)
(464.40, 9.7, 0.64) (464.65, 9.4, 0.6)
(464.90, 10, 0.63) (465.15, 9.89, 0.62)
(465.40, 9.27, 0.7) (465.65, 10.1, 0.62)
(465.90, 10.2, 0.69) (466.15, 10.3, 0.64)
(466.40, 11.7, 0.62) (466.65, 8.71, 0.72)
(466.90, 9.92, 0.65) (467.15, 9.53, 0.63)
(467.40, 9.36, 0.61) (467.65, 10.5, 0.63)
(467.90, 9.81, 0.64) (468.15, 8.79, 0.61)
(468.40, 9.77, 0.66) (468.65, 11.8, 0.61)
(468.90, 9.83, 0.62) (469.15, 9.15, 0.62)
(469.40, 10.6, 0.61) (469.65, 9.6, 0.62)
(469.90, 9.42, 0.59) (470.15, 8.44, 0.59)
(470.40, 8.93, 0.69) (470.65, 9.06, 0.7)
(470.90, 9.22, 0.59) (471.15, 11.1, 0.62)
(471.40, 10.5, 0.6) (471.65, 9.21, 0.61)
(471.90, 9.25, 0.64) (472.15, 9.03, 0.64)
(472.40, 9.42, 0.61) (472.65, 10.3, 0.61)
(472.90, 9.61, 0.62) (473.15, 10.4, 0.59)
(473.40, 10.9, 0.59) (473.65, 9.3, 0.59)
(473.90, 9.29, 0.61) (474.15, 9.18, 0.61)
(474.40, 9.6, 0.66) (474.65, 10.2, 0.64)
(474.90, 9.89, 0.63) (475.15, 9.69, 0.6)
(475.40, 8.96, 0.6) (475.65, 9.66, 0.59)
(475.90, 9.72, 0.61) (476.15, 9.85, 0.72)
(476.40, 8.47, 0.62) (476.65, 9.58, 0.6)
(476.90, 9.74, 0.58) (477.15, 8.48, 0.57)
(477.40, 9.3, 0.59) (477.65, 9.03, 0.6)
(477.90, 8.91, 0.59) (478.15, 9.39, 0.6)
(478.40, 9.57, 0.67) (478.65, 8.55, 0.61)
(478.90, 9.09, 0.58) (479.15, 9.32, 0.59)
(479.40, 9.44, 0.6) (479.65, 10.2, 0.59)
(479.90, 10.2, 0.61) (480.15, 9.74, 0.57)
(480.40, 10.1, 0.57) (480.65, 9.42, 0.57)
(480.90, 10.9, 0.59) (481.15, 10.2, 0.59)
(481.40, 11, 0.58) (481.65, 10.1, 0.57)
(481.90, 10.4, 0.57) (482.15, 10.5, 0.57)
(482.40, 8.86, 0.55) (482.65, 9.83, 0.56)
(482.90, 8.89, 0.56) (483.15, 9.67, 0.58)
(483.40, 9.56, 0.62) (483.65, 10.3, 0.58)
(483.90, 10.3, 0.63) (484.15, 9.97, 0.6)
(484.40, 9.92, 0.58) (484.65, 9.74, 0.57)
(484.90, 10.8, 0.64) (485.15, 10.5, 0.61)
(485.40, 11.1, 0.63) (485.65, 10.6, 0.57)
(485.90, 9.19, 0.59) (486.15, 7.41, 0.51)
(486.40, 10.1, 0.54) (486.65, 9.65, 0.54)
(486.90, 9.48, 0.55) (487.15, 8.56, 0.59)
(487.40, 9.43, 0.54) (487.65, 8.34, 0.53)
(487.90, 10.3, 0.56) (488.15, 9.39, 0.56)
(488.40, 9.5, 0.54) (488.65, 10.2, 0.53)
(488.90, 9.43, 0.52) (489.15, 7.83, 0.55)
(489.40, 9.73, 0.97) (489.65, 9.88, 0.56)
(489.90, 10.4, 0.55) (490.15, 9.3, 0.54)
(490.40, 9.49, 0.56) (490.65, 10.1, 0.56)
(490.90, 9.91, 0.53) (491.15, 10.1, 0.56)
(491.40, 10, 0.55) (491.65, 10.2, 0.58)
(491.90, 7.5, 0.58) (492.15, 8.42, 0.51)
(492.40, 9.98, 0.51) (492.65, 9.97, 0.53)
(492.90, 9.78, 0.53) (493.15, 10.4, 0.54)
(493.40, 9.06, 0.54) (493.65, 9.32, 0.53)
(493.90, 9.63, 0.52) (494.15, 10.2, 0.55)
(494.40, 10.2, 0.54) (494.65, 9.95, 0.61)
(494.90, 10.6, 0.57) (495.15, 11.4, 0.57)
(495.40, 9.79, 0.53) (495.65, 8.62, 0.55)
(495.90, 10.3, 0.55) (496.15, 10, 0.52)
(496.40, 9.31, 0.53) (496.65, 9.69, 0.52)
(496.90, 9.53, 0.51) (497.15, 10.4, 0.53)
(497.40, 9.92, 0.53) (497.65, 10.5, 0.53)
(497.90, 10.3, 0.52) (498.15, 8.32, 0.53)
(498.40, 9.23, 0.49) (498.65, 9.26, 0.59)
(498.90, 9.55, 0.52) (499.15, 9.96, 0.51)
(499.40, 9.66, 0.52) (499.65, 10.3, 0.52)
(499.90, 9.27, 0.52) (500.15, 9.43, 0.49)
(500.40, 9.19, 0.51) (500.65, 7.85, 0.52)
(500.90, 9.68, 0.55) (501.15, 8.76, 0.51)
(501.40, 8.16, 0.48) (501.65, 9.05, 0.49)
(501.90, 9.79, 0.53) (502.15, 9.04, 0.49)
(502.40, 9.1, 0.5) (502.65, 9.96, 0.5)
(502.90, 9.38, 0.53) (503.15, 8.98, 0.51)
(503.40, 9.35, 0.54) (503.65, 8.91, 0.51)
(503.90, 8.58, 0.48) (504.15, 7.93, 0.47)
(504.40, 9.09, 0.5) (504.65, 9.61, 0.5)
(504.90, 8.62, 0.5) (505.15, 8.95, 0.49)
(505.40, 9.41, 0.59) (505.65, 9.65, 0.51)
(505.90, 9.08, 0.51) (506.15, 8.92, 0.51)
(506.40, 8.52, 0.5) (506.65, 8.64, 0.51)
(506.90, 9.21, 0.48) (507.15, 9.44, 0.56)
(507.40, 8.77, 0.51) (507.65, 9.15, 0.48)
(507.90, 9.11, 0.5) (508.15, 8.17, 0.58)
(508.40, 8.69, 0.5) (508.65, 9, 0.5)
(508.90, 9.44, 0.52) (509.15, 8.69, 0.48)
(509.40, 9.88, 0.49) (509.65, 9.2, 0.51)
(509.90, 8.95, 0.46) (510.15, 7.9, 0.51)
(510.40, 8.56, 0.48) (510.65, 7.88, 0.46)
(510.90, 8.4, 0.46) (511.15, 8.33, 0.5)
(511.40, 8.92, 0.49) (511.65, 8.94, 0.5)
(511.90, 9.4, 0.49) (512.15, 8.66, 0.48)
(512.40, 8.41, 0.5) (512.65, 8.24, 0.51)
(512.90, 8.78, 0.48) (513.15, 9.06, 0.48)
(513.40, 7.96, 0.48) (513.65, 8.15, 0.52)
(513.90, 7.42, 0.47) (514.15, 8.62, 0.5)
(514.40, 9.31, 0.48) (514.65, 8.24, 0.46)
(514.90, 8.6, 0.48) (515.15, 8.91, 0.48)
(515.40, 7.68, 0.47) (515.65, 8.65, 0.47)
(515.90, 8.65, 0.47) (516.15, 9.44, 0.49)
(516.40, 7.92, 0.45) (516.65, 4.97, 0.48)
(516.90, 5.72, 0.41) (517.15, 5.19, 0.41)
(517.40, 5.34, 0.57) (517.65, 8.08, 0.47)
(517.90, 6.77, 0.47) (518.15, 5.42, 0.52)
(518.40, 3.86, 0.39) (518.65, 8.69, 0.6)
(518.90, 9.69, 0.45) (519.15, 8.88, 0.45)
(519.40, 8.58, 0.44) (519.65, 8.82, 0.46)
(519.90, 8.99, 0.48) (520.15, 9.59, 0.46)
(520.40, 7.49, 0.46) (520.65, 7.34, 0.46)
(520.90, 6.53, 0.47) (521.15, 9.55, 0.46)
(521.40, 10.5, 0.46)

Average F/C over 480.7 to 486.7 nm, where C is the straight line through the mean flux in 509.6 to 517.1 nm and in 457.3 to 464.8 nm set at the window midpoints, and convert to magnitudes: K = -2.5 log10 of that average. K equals -0.10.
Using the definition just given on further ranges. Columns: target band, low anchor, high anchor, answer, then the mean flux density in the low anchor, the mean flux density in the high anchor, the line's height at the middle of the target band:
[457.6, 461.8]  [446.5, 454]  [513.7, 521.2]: -0.086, 9.18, 7.75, 8.98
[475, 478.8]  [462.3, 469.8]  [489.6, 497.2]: 0.063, 9.84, 9.78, 9.81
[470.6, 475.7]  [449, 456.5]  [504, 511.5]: -0.074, 9.2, 8.87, 9.08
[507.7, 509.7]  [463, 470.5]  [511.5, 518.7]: -0.127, 9.82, 7.76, 8.03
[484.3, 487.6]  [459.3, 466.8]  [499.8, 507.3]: -0.042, 9.69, 9.05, 9.33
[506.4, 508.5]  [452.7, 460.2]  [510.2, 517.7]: -0.080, 9.54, 8.08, 8.24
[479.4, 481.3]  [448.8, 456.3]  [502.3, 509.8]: -0.108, 9.2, 9.05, 9.12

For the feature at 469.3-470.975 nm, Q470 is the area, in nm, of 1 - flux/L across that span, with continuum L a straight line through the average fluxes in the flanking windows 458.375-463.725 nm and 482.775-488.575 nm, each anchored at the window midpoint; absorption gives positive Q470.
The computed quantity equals 0.06 nm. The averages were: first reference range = 9.67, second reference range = 9.69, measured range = 9.31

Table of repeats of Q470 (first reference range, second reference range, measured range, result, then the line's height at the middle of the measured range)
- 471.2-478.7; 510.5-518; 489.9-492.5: -0.185 nm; 8.91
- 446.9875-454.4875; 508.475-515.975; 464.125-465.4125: -0.088 nm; 9.12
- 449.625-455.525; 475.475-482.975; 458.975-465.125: -0.188 nm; 9.36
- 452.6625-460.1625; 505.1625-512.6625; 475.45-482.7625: -0.309 nm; 9.24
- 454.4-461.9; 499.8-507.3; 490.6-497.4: -0.457 nm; 9.17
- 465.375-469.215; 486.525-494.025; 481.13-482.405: -0.083 nm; 9.67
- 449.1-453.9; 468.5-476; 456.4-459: -0.177 nm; 9.28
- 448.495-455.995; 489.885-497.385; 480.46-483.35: -0.104 nm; 9.63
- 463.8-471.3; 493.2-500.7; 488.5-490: 0.026 nm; 9.73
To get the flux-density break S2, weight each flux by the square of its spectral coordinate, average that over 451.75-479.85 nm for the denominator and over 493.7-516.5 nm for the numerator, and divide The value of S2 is 1.12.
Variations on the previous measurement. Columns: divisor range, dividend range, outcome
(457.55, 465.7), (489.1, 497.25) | 1.15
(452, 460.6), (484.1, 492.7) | 1.16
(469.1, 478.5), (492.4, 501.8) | 1.11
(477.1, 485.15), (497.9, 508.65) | 1.02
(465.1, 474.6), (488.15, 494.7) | 1.08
